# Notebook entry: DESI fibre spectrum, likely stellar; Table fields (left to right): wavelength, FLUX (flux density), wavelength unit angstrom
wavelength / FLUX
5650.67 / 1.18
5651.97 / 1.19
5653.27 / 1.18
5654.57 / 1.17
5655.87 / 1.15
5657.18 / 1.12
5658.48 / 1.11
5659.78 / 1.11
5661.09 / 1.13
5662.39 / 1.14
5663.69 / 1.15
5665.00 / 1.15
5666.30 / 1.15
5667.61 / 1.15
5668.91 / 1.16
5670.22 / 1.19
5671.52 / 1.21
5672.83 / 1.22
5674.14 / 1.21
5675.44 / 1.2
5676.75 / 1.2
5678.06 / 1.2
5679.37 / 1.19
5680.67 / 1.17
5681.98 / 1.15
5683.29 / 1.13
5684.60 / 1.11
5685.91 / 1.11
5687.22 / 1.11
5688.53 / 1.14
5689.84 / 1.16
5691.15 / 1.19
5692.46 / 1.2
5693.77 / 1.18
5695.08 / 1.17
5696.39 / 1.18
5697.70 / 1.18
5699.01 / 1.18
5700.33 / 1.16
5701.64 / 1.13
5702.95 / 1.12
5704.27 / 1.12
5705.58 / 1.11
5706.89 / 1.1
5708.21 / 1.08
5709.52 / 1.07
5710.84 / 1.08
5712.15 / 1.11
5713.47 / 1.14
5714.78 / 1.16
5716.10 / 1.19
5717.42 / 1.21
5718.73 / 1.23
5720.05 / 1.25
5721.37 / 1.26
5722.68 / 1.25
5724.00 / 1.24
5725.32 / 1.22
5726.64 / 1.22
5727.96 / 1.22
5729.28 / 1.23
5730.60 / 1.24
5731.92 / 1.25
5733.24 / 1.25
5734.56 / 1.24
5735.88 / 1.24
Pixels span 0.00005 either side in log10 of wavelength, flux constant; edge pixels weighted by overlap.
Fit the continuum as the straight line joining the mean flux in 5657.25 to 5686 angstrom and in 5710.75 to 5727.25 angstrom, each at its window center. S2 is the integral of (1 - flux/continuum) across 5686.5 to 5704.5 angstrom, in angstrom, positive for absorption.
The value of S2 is 0.3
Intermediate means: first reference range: 1.16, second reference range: 1.2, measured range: 1.16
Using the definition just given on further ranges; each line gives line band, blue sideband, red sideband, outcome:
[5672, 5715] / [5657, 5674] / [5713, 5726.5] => 1.3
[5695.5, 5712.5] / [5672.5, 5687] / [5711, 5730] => 0.9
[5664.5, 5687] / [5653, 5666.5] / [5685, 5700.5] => -0.4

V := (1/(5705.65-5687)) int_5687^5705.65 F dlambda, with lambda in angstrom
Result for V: 1.16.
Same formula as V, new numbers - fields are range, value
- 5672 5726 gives 1.17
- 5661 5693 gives 1.17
